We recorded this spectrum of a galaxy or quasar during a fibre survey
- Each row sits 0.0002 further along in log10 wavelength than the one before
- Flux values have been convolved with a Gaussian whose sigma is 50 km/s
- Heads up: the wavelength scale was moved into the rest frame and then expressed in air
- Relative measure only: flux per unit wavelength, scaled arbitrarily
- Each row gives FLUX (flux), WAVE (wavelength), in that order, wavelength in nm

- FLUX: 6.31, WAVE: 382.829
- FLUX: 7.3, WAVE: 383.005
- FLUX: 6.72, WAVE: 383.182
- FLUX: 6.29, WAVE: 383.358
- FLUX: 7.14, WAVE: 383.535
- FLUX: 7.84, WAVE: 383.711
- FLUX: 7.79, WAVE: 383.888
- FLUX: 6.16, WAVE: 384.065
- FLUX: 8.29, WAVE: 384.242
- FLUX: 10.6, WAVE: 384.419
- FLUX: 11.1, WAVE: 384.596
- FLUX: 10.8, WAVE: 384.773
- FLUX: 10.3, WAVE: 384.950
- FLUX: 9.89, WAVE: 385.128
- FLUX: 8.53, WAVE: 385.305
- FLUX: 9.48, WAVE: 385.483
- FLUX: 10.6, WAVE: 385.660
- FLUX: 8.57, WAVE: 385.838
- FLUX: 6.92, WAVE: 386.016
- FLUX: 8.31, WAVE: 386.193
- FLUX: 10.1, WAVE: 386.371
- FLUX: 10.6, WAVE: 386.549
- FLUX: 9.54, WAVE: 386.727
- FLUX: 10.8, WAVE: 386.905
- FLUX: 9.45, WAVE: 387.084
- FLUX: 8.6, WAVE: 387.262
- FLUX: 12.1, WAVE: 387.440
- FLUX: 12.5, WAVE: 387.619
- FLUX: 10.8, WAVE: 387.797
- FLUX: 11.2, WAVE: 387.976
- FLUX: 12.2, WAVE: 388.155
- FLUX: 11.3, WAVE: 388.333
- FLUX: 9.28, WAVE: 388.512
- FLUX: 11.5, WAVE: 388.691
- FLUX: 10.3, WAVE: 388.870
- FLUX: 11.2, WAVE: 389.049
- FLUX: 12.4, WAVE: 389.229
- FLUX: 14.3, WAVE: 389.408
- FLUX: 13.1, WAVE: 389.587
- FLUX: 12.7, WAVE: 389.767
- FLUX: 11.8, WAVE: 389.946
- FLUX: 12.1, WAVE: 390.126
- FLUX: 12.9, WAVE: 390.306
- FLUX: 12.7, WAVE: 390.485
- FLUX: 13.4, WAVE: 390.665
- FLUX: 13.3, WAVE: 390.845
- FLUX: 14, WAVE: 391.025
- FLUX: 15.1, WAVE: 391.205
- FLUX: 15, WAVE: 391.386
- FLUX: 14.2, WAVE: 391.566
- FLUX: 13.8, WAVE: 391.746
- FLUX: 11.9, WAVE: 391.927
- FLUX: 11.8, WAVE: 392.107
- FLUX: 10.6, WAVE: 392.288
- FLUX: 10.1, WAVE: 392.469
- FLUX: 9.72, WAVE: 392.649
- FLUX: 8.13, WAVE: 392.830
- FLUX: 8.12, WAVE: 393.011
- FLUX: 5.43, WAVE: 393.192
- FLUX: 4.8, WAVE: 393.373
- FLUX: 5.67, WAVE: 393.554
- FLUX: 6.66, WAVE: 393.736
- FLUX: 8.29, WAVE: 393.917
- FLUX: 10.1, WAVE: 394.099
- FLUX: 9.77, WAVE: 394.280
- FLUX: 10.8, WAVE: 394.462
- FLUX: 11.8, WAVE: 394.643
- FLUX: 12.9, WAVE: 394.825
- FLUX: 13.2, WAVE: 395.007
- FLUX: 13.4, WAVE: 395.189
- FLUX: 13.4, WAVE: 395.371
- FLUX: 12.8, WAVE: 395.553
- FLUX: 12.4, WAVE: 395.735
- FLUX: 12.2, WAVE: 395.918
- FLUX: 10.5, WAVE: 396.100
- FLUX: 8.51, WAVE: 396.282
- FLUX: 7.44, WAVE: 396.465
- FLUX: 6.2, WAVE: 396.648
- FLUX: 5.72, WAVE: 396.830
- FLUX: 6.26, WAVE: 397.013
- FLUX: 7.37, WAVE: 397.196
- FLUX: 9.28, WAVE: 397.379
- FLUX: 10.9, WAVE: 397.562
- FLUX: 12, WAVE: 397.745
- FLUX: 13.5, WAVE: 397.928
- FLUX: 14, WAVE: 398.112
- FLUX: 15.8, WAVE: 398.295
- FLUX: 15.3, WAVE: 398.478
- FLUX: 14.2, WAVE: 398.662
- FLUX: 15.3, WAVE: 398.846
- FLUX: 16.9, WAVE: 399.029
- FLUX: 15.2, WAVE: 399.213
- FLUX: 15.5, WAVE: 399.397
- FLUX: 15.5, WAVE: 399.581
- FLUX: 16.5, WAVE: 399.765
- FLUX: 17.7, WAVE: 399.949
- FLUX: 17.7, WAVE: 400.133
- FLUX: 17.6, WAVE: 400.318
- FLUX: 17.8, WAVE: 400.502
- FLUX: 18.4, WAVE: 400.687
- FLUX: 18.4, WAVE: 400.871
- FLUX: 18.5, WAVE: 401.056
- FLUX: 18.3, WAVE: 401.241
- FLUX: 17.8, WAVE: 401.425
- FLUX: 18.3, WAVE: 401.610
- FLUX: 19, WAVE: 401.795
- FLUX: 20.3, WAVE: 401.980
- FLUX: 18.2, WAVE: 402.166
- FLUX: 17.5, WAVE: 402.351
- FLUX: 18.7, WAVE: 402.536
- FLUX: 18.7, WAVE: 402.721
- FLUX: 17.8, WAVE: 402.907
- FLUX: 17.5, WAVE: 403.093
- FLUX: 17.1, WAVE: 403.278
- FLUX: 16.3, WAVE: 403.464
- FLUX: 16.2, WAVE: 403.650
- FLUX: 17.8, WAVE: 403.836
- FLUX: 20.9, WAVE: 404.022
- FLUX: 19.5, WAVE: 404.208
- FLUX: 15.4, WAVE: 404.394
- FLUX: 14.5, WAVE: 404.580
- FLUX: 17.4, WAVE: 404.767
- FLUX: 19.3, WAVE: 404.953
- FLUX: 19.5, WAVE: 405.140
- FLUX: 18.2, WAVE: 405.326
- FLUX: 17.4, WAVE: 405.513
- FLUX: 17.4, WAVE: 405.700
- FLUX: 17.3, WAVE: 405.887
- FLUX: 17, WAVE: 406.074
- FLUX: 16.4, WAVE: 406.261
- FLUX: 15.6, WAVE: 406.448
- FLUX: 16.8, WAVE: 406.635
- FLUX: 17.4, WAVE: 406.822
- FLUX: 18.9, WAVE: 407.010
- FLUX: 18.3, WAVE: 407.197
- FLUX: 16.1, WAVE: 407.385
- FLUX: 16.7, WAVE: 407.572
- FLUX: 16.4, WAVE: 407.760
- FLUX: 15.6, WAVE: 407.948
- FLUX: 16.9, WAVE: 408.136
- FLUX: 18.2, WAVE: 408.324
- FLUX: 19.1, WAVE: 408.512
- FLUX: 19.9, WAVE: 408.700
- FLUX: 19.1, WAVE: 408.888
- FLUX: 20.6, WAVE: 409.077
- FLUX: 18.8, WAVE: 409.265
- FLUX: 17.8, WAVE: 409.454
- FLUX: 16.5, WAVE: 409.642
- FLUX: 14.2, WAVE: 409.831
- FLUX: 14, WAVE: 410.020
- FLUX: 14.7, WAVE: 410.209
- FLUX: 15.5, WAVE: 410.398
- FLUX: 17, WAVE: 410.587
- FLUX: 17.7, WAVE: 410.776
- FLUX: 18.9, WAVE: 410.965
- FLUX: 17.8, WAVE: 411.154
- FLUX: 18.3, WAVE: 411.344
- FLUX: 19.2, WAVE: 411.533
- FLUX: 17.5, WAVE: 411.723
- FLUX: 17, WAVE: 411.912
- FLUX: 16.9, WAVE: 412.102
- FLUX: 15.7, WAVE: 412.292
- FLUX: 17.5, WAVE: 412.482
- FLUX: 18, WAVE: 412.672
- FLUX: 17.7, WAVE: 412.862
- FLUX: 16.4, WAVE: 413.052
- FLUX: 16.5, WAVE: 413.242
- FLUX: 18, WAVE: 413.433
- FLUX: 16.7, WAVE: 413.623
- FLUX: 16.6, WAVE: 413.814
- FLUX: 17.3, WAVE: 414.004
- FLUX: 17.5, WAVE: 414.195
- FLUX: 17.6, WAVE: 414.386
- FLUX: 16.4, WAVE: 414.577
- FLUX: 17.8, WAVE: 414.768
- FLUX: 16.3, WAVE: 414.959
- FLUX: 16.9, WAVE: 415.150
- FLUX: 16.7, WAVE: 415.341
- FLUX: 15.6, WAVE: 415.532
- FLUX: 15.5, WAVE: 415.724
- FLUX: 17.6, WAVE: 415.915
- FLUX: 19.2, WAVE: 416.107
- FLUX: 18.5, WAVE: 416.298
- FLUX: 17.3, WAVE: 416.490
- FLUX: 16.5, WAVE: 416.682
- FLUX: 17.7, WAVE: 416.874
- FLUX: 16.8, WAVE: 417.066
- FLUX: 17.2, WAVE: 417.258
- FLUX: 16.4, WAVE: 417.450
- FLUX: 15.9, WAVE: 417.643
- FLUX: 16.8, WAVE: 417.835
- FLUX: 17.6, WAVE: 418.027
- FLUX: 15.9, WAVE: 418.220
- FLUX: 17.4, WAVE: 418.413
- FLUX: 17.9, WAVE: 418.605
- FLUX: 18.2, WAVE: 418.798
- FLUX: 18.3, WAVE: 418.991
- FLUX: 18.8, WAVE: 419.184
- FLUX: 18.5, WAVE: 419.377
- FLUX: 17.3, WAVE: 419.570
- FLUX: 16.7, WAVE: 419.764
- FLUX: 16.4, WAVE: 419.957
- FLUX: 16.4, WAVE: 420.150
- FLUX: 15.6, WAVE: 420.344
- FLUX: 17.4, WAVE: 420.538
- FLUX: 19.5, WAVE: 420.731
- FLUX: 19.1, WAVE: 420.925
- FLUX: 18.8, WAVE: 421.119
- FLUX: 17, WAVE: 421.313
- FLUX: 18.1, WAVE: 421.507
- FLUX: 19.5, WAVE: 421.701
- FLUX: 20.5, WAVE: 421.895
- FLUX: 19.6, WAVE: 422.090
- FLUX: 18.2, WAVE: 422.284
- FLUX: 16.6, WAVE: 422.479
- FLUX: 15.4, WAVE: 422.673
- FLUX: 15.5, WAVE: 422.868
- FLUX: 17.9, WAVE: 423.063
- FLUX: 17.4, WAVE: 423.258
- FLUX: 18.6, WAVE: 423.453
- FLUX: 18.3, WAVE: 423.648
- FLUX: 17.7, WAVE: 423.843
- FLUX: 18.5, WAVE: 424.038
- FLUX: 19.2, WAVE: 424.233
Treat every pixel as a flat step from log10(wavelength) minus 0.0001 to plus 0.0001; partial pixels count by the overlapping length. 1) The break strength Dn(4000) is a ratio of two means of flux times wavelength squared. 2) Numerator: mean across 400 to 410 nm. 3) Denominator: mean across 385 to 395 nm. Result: 1.77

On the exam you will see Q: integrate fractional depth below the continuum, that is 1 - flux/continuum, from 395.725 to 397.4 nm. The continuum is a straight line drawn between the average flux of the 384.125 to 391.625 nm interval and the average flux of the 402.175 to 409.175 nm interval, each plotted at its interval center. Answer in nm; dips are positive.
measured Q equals 0.70 nm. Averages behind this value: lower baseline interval 11.2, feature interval 8.37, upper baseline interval 17.7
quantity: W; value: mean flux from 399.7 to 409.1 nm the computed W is 17.8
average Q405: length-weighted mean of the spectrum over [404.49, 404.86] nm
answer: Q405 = 15.9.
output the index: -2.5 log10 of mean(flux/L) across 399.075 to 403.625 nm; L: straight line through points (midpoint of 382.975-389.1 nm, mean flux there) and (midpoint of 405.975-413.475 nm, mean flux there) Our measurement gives -0.211 mag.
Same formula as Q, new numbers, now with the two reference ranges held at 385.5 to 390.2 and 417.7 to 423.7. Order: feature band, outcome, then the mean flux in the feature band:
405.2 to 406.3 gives -0.21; 17.4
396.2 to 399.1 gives 0.40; 11.1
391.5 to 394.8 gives 0.65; 9.57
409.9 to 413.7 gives -0.29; 17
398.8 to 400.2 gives -0.32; 16.3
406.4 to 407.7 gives -0.20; 17.2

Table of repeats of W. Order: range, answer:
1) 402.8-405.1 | 17.5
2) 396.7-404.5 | 15.9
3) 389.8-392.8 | 12.6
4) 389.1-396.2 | 11.4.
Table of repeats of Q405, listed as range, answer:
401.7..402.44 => 18.7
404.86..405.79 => 18.4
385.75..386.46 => 8.48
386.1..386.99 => 9.86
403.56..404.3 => 18.6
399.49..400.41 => 17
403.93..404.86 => 17.5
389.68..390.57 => 12.4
